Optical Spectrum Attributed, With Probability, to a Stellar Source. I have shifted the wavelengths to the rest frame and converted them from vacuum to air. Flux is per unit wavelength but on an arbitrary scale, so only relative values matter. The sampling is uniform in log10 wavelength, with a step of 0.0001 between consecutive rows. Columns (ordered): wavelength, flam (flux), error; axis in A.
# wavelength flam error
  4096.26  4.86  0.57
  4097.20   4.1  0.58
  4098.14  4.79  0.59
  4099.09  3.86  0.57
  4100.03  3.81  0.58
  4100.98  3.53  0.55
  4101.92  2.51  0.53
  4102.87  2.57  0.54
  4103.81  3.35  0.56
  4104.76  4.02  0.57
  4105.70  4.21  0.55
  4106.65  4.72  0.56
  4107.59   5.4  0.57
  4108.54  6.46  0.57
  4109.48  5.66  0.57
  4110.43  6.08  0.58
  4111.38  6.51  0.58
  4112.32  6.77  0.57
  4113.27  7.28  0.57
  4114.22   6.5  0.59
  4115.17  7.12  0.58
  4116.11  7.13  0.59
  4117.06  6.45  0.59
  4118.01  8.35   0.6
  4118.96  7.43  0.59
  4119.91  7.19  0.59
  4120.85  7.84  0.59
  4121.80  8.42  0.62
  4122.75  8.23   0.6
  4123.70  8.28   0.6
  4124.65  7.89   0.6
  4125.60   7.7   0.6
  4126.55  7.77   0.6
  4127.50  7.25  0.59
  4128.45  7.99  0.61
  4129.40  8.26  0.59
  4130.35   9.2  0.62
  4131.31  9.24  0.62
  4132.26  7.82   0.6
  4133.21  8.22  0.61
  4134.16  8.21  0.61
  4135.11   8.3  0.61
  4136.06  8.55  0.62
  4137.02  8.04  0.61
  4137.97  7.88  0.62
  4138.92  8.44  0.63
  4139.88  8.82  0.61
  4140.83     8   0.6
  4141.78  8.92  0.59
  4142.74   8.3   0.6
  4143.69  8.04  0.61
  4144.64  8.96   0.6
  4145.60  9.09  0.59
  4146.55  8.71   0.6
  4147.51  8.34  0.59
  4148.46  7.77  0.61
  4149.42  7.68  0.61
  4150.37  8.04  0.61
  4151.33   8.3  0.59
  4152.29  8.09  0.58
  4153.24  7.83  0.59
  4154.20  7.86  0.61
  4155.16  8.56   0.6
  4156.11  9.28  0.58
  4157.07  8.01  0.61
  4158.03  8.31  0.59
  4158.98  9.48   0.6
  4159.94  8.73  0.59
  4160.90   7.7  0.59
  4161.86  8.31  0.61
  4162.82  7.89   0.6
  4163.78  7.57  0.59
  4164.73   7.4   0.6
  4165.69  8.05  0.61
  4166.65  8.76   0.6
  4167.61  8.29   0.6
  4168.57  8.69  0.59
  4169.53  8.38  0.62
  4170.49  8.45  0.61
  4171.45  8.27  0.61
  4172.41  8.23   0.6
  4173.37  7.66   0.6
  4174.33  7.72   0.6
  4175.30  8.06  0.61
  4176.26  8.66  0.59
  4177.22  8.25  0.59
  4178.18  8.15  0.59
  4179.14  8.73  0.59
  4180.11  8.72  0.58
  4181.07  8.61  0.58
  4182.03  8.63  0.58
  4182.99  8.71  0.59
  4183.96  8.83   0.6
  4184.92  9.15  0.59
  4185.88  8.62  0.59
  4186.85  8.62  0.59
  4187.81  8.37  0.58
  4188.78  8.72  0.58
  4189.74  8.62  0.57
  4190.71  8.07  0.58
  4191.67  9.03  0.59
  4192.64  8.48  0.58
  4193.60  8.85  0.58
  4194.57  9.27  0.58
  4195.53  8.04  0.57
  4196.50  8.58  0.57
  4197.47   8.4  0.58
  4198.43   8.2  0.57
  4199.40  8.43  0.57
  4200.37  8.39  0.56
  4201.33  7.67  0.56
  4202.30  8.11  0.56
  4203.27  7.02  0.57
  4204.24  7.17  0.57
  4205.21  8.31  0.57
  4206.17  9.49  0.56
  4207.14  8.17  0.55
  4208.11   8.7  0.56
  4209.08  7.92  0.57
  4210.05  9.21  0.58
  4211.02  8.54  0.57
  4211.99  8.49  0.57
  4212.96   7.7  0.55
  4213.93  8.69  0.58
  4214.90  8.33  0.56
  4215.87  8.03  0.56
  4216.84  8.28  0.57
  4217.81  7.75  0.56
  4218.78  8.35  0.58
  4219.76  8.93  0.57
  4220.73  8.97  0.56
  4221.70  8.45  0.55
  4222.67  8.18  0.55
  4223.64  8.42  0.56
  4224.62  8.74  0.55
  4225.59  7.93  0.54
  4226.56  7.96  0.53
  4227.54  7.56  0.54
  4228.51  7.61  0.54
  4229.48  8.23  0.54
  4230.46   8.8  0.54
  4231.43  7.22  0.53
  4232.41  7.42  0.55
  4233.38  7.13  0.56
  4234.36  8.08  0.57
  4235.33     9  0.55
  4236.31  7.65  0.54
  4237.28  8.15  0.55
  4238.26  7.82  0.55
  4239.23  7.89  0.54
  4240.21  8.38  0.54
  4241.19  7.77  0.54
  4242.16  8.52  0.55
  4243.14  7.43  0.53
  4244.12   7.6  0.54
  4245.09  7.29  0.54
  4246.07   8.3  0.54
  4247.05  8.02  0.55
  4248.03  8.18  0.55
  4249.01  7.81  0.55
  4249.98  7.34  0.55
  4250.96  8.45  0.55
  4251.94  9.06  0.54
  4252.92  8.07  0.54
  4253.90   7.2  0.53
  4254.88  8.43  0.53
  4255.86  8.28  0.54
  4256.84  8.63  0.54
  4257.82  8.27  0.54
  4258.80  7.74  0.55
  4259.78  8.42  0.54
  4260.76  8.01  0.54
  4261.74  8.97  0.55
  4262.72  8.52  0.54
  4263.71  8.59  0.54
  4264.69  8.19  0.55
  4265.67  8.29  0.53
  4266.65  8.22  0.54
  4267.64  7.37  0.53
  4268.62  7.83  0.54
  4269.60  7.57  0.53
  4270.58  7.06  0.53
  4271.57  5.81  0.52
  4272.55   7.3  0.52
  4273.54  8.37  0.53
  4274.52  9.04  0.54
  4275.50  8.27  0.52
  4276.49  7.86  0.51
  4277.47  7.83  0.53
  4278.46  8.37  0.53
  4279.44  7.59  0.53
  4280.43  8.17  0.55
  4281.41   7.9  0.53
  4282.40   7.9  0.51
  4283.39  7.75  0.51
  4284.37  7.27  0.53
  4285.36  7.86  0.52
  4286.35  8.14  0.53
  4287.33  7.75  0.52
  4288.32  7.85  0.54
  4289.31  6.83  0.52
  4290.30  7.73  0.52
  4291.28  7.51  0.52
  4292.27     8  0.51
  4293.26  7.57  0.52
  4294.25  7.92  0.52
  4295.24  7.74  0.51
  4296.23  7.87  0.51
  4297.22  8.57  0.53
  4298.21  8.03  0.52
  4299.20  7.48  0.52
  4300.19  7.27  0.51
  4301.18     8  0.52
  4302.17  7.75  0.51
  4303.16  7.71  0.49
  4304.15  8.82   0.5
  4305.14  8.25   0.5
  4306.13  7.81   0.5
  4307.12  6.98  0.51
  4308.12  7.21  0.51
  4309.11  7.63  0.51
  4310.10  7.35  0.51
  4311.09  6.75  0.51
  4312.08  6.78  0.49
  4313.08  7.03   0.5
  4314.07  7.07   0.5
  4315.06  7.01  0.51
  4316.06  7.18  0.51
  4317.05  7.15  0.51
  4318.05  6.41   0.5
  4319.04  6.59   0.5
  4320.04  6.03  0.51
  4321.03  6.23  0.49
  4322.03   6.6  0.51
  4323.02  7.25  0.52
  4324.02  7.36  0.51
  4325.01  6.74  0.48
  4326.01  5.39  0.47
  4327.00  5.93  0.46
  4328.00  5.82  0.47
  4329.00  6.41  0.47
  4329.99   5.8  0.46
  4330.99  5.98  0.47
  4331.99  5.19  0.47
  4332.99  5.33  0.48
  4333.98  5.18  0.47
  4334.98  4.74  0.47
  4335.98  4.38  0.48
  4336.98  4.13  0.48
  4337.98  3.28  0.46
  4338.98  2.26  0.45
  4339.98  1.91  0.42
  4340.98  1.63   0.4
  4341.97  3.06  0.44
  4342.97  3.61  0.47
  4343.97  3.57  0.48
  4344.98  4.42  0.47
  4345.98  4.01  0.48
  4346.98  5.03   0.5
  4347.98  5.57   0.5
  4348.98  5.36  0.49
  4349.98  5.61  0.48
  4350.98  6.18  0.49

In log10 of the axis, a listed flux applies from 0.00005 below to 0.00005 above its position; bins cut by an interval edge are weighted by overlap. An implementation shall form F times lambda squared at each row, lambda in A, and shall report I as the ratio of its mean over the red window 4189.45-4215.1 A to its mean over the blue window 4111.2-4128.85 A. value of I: 1.2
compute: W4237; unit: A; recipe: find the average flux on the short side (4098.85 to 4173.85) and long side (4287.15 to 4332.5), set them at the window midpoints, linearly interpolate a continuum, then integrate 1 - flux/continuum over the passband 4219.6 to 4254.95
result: -3.7 A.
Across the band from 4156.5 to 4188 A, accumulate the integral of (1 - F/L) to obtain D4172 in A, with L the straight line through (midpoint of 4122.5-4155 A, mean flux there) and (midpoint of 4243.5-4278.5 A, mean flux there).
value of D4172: -0.7 A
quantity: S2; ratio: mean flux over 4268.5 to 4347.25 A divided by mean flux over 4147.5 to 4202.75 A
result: 0.80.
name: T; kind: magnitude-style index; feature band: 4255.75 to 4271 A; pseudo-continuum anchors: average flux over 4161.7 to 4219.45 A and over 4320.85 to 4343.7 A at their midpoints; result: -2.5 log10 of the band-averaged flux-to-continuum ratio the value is -0.227 mag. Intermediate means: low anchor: 8.35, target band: 8.13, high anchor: 4.93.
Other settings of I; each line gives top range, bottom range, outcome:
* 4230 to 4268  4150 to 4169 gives 1.02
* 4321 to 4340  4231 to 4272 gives 0.70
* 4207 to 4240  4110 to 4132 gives 1.13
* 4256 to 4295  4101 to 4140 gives 1.22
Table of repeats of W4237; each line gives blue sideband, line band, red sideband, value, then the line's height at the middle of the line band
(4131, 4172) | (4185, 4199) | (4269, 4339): -1.06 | 7.97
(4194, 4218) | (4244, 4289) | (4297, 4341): -4.50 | 7.25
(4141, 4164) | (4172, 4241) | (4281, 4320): -2.24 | 8.04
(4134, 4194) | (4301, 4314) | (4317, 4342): -4.20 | 5.68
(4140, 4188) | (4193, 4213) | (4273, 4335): -0.70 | 8.05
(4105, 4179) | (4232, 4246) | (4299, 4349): -2.15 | 6.83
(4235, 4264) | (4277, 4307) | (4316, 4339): -4.42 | 6.84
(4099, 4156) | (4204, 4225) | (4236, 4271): -1.67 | 7.79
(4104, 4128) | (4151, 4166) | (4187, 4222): -1.31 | 7.55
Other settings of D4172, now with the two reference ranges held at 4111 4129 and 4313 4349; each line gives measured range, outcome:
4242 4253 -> -3.26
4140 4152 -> -1.89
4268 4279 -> -3.48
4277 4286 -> -3.17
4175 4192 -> -4.38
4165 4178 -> -2.42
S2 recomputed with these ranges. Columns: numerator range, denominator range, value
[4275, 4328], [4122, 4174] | 0.90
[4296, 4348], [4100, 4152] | 0.84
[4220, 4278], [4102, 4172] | 1.05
